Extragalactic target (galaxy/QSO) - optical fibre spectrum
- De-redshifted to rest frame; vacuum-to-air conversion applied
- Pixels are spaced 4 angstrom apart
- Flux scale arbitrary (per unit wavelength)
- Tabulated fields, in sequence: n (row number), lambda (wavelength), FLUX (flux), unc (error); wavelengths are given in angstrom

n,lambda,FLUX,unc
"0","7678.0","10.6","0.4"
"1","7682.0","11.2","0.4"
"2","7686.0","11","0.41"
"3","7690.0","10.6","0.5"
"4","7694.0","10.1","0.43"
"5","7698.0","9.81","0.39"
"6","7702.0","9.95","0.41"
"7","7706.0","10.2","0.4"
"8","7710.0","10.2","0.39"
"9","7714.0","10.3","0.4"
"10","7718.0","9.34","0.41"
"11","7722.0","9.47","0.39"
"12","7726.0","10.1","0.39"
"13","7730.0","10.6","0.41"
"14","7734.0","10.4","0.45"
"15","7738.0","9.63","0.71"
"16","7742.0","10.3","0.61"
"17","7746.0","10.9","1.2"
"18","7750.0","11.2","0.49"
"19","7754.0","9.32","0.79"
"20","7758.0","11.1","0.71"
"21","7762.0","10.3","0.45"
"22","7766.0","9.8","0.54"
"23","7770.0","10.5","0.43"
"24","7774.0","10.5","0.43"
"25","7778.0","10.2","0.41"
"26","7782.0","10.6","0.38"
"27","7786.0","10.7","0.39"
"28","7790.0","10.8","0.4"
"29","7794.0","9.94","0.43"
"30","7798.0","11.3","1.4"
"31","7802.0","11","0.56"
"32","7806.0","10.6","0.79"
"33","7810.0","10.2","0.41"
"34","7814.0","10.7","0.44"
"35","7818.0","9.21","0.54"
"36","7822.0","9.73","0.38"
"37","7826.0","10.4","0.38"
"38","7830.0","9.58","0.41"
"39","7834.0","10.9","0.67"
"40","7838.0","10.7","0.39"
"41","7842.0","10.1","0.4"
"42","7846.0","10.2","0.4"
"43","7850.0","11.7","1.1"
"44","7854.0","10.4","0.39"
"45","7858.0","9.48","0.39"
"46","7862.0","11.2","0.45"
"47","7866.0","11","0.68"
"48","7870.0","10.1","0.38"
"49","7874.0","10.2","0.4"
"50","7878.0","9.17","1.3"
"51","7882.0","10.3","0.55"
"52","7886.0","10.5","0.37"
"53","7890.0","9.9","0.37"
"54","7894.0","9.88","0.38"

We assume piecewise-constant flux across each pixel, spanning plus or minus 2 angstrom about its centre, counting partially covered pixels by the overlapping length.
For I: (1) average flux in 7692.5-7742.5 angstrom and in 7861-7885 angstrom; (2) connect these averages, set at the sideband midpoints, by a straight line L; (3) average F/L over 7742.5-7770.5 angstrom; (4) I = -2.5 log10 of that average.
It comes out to -0.036 mag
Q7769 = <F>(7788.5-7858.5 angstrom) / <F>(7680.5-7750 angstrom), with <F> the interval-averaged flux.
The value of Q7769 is 1.01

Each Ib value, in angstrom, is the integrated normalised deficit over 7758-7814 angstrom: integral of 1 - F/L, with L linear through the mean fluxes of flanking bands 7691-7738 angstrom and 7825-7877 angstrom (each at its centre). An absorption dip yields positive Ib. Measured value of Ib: -1.5 angstrom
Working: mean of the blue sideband 10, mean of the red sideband 10.4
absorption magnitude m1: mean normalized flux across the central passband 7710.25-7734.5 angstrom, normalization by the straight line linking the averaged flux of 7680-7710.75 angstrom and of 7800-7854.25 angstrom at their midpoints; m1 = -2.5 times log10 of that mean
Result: 0.04 mag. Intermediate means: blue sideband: 10.4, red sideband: 10.4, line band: 10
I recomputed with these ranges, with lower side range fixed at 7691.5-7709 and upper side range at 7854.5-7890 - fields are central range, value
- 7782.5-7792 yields -0.061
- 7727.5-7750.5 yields -0.039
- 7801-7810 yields -0.051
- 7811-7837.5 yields 0.006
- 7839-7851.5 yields -0.044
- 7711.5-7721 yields 0.028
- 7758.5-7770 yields -0.016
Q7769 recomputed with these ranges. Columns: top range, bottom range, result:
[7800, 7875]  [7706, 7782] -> 1.01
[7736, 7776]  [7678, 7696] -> 0.97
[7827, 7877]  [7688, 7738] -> 1.04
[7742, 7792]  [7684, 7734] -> 1.03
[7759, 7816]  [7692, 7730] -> 1.05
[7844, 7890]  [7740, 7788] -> 0.99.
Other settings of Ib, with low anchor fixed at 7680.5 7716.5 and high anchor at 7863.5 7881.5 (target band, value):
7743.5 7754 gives -0.4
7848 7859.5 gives -0.4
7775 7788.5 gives -0.3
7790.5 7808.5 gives -0.8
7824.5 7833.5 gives 0.1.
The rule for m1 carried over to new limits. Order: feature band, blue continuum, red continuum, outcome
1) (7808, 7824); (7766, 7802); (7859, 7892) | 0.052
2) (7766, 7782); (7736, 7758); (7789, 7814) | 0.015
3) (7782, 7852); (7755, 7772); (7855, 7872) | -0.006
